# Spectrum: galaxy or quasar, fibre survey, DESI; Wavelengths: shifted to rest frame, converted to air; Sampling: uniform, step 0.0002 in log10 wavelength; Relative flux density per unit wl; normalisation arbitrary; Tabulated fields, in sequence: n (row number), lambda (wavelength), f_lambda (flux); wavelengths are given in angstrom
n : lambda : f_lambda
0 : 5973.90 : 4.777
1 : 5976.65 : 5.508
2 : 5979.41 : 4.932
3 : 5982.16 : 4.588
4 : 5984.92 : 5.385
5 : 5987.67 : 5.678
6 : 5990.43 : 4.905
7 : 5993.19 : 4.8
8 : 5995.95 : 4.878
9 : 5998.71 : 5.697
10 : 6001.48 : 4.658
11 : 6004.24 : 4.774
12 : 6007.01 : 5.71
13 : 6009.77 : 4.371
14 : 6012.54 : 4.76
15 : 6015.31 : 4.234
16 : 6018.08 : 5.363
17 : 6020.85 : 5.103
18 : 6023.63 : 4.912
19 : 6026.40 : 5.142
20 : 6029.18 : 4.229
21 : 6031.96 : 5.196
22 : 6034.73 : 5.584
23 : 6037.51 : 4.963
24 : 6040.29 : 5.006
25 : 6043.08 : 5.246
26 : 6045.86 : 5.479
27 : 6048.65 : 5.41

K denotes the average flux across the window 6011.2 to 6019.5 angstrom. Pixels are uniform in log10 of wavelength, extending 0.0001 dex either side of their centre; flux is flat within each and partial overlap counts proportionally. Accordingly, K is 4.79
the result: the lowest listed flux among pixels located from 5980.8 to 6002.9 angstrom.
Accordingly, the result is 4.588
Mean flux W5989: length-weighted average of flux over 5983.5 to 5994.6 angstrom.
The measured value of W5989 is 5.19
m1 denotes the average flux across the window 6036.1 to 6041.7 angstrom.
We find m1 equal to 4.98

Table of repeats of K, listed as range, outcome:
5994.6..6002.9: 5.08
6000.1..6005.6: 4.72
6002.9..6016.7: 4.77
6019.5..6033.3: 4.91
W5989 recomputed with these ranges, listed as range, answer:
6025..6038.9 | 5.03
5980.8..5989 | 5.22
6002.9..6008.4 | 5.25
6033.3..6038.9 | 5.28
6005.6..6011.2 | 5.04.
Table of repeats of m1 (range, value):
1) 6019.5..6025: 5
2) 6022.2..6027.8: 5.02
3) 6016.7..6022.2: 5.24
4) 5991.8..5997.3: 4.84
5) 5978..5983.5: 4.76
